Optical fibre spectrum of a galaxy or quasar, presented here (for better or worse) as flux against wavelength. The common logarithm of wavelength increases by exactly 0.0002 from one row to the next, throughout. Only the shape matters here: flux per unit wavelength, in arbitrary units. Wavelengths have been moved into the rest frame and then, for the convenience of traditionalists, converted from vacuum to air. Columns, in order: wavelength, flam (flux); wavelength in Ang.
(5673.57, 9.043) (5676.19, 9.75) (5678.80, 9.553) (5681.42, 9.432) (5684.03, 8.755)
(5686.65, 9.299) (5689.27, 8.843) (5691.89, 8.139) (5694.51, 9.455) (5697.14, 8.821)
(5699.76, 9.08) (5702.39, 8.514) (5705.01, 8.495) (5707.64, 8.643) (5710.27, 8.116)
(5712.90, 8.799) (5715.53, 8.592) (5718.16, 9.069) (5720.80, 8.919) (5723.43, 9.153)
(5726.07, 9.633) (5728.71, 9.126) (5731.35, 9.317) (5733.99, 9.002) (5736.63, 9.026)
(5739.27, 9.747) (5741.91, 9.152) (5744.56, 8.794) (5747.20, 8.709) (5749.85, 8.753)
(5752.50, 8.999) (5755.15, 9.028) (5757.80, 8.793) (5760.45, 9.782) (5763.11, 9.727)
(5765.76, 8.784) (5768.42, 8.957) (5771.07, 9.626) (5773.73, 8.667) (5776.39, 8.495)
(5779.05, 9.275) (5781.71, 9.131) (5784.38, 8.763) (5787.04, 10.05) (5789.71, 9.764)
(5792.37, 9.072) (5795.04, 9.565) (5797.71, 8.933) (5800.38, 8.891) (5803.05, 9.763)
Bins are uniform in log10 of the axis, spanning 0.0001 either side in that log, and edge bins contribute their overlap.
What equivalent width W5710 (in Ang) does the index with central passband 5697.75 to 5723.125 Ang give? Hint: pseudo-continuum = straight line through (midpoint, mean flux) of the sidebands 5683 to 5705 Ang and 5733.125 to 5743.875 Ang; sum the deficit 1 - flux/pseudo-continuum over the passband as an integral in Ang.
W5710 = 0.8 Ang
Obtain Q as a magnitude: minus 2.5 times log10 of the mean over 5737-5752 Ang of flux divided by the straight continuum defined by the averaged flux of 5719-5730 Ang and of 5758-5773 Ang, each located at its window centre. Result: 0.03 mag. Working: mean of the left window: 9.2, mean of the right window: 9.3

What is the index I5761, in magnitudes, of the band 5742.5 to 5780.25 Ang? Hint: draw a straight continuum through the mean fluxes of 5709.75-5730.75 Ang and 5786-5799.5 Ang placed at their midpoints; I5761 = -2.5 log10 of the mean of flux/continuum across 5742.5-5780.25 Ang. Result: 0.02 mag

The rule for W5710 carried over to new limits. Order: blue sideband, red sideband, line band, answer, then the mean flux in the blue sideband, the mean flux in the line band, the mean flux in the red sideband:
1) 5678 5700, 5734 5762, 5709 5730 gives 0.3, 9.03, 8.93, 9.08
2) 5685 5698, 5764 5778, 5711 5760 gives -0.6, 8.91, 9.04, 8.94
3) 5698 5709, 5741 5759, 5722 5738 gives -0.7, 8.69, 9.21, 8.88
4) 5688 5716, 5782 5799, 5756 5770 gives -0.1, 8.68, 9.21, 9.34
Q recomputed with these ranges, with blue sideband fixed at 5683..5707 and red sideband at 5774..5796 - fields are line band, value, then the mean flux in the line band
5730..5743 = -0.03 mag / 9.25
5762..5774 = 0.00 mag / 9.19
